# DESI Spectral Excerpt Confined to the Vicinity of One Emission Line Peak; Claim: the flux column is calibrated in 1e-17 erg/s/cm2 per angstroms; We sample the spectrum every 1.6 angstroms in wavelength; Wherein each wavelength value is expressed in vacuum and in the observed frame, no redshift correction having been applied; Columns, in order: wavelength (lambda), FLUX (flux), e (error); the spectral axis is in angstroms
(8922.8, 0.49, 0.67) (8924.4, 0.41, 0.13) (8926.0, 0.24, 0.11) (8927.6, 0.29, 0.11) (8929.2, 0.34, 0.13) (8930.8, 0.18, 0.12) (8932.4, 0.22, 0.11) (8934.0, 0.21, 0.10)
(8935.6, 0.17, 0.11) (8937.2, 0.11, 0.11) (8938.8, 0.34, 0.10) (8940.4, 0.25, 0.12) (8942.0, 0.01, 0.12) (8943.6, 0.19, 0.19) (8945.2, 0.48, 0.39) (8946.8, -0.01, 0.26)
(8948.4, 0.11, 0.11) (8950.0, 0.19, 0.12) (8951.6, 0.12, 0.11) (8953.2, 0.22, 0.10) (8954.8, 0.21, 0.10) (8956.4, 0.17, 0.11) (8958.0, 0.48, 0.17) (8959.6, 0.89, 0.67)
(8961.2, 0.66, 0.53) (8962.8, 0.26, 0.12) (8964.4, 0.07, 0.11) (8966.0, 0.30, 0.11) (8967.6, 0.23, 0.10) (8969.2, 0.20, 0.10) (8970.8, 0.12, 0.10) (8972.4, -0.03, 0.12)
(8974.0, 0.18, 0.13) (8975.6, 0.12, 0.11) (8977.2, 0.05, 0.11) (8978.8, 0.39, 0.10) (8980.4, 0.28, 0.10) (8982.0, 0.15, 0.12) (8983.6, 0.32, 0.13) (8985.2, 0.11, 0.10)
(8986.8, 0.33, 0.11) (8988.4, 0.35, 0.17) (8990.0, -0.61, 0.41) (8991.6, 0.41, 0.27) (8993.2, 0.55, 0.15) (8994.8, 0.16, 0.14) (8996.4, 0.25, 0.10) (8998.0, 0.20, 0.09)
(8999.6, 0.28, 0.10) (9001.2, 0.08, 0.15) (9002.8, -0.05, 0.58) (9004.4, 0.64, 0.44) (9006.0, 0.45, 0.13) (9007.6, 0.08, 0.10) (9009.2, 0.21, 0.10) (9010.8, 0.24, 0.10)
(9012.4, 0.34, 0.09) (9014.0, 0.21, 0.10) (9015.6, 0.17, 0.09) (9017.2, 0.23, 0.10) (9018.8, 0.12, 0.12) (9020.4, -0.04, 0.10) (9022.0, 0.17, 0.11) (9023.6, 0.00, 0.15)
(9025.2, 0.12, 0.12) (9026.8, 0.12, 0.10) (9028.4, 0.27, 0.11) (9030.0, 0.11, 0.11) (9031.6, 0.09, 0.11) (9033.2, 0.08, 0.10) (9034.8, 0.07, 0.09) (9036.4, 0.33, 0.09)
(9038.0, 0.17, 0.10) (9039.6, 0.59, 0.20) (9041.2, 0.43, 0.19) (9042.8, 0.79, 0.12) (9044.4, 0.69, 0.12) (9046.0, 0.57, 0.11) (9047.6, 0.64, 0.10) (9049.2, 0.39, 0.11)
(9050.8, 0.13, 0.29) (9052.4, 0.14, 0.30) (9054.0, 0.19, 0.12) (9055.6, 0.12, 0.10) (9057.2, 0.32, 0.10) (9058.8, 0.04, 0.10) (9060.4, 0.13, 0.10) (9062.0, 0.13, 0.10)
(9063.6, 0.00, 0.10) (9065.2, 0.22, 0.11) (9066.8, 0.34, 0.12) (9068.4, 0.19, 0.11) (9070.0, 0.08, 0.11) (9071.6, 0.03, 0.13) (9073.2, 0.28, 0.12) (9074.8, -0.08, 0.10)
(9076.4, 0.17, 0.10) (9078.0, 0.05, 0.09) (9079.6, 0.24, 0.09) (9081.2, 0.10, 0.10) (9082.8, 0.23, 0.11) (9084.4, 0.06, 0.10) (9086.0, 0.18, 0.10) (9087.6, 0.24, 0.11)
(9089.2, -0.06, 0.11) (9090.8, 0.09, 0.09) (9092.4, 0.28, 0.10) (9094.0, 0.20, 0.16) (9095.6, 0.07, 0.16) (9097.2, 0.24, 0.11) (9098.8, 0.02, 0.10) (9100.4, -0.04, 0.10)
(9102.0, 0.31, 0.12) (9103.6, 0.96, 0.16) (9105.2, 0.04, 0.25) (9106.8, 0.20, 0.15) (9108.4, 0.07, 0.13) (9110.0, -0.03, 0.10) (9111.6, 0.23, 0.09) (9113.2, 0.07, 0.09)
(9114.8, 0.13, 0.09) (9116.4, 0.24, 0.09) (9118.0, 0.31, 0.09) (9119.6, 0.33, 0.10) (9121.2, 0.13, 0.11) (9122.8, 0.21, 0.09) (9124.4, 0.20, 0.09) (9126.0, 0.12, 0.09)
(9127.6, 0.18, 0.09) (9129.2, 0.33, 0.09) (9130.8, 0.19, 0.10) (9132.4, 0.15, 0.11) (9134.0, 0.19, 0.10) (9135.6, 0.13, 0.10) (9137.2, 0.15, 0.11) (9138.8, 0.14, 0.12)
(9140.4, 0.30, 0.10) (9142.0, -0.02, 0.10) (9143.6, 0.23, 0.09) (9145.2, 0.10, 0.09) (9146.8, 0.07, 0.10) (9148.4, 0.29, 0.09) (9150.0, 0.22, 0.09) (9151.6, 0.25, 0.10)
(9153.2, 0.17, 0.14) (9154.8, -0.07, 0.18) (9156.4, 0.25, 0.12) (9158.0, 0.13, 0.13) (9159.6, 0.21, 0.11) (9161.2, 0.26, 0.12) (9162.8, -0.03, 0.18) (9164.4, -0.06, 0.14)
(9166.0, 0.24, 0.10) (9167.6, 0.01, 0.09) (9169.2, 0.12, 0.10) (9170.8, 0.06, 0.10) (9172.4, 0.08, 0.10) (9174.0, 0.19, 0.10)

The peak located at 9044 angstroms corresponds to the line H-beta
